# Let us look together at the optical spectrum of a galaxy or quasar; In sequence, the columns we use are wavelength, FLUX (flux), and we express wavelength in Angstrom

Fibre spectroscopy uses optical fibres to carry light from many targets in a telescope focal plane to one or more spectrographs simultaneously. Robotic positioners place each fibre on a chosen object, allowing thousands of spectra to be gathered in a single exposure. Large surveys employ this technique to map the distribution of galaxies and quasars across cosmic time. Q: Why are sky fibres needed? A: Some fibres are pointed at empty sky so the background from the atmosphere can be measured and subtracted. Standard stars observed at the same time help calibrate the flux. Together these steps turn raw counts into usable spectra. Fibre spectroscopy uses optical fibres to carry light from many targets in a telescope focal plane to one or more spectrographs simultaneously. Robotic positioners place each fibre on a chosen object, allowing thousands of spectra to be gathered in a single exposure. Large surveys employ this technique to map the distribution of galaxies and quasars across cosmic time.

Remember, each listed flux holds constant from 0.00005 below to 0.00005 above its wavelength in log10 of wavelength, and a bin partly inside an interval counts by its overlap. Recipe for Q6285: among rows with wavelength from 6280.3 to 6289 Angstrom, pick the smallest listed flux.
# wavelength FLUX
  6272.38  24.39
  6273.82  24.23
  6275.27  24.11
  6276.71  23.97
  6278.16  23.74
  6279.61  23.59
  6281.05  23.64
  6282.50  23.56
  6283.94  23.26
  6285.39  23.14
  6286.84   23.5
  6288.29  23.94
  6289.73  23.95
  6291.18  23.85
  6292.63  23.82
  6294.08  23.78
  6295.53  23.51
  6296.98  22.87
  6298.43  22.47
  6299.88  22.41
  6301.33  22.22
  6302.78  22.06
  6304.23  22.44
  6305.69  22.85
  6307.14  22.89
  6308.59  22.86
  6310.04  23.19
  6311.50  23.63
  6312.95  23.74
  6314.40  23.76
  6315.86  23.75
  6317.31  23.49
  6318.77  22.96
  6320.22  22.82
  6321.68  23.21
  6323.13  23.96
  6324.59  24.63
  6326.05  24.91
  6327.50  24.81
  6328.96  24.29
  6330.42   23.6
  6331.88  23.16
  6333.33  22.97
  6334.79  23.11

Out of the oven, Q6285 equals 23.14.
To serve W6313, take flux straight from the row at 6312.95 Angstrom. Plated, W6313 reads 23.74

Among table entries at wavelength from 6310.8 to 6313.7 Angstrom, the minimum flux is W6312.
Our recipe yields 23.63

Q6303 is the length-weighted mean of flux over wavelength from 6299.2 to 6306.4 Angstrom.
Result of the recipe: 22.4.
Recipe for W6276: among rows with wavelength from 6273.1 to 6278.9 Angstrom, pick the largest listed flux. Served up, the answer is 24.23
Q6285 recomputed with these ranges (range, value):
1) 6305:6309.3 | 22.85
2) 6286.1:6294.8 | 23.5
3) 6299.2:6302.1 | 22.22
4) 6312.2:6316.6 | 23.74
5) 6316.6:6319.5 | 22.96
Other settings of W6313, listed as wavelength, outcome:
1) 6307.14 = 22.89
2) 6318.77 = 22.96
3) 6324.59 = 24.63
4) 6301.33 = 22.22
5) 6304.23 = 22.44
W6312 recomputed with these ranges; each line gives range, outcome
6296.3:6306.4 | 22.06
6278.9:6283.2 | 23.56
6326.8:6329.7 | 24.29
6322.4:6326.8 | 23.96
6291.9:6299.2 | 22.47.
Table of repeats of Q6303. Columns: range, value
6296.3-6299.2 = 22.7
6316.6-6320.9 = 23.1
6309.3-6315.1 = 23.6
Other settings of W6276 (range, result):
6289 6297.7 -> 23.95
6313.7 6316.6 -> 23.76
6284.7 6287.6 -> 23.5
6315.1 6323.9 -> 23.96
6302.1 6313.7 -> 23.74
